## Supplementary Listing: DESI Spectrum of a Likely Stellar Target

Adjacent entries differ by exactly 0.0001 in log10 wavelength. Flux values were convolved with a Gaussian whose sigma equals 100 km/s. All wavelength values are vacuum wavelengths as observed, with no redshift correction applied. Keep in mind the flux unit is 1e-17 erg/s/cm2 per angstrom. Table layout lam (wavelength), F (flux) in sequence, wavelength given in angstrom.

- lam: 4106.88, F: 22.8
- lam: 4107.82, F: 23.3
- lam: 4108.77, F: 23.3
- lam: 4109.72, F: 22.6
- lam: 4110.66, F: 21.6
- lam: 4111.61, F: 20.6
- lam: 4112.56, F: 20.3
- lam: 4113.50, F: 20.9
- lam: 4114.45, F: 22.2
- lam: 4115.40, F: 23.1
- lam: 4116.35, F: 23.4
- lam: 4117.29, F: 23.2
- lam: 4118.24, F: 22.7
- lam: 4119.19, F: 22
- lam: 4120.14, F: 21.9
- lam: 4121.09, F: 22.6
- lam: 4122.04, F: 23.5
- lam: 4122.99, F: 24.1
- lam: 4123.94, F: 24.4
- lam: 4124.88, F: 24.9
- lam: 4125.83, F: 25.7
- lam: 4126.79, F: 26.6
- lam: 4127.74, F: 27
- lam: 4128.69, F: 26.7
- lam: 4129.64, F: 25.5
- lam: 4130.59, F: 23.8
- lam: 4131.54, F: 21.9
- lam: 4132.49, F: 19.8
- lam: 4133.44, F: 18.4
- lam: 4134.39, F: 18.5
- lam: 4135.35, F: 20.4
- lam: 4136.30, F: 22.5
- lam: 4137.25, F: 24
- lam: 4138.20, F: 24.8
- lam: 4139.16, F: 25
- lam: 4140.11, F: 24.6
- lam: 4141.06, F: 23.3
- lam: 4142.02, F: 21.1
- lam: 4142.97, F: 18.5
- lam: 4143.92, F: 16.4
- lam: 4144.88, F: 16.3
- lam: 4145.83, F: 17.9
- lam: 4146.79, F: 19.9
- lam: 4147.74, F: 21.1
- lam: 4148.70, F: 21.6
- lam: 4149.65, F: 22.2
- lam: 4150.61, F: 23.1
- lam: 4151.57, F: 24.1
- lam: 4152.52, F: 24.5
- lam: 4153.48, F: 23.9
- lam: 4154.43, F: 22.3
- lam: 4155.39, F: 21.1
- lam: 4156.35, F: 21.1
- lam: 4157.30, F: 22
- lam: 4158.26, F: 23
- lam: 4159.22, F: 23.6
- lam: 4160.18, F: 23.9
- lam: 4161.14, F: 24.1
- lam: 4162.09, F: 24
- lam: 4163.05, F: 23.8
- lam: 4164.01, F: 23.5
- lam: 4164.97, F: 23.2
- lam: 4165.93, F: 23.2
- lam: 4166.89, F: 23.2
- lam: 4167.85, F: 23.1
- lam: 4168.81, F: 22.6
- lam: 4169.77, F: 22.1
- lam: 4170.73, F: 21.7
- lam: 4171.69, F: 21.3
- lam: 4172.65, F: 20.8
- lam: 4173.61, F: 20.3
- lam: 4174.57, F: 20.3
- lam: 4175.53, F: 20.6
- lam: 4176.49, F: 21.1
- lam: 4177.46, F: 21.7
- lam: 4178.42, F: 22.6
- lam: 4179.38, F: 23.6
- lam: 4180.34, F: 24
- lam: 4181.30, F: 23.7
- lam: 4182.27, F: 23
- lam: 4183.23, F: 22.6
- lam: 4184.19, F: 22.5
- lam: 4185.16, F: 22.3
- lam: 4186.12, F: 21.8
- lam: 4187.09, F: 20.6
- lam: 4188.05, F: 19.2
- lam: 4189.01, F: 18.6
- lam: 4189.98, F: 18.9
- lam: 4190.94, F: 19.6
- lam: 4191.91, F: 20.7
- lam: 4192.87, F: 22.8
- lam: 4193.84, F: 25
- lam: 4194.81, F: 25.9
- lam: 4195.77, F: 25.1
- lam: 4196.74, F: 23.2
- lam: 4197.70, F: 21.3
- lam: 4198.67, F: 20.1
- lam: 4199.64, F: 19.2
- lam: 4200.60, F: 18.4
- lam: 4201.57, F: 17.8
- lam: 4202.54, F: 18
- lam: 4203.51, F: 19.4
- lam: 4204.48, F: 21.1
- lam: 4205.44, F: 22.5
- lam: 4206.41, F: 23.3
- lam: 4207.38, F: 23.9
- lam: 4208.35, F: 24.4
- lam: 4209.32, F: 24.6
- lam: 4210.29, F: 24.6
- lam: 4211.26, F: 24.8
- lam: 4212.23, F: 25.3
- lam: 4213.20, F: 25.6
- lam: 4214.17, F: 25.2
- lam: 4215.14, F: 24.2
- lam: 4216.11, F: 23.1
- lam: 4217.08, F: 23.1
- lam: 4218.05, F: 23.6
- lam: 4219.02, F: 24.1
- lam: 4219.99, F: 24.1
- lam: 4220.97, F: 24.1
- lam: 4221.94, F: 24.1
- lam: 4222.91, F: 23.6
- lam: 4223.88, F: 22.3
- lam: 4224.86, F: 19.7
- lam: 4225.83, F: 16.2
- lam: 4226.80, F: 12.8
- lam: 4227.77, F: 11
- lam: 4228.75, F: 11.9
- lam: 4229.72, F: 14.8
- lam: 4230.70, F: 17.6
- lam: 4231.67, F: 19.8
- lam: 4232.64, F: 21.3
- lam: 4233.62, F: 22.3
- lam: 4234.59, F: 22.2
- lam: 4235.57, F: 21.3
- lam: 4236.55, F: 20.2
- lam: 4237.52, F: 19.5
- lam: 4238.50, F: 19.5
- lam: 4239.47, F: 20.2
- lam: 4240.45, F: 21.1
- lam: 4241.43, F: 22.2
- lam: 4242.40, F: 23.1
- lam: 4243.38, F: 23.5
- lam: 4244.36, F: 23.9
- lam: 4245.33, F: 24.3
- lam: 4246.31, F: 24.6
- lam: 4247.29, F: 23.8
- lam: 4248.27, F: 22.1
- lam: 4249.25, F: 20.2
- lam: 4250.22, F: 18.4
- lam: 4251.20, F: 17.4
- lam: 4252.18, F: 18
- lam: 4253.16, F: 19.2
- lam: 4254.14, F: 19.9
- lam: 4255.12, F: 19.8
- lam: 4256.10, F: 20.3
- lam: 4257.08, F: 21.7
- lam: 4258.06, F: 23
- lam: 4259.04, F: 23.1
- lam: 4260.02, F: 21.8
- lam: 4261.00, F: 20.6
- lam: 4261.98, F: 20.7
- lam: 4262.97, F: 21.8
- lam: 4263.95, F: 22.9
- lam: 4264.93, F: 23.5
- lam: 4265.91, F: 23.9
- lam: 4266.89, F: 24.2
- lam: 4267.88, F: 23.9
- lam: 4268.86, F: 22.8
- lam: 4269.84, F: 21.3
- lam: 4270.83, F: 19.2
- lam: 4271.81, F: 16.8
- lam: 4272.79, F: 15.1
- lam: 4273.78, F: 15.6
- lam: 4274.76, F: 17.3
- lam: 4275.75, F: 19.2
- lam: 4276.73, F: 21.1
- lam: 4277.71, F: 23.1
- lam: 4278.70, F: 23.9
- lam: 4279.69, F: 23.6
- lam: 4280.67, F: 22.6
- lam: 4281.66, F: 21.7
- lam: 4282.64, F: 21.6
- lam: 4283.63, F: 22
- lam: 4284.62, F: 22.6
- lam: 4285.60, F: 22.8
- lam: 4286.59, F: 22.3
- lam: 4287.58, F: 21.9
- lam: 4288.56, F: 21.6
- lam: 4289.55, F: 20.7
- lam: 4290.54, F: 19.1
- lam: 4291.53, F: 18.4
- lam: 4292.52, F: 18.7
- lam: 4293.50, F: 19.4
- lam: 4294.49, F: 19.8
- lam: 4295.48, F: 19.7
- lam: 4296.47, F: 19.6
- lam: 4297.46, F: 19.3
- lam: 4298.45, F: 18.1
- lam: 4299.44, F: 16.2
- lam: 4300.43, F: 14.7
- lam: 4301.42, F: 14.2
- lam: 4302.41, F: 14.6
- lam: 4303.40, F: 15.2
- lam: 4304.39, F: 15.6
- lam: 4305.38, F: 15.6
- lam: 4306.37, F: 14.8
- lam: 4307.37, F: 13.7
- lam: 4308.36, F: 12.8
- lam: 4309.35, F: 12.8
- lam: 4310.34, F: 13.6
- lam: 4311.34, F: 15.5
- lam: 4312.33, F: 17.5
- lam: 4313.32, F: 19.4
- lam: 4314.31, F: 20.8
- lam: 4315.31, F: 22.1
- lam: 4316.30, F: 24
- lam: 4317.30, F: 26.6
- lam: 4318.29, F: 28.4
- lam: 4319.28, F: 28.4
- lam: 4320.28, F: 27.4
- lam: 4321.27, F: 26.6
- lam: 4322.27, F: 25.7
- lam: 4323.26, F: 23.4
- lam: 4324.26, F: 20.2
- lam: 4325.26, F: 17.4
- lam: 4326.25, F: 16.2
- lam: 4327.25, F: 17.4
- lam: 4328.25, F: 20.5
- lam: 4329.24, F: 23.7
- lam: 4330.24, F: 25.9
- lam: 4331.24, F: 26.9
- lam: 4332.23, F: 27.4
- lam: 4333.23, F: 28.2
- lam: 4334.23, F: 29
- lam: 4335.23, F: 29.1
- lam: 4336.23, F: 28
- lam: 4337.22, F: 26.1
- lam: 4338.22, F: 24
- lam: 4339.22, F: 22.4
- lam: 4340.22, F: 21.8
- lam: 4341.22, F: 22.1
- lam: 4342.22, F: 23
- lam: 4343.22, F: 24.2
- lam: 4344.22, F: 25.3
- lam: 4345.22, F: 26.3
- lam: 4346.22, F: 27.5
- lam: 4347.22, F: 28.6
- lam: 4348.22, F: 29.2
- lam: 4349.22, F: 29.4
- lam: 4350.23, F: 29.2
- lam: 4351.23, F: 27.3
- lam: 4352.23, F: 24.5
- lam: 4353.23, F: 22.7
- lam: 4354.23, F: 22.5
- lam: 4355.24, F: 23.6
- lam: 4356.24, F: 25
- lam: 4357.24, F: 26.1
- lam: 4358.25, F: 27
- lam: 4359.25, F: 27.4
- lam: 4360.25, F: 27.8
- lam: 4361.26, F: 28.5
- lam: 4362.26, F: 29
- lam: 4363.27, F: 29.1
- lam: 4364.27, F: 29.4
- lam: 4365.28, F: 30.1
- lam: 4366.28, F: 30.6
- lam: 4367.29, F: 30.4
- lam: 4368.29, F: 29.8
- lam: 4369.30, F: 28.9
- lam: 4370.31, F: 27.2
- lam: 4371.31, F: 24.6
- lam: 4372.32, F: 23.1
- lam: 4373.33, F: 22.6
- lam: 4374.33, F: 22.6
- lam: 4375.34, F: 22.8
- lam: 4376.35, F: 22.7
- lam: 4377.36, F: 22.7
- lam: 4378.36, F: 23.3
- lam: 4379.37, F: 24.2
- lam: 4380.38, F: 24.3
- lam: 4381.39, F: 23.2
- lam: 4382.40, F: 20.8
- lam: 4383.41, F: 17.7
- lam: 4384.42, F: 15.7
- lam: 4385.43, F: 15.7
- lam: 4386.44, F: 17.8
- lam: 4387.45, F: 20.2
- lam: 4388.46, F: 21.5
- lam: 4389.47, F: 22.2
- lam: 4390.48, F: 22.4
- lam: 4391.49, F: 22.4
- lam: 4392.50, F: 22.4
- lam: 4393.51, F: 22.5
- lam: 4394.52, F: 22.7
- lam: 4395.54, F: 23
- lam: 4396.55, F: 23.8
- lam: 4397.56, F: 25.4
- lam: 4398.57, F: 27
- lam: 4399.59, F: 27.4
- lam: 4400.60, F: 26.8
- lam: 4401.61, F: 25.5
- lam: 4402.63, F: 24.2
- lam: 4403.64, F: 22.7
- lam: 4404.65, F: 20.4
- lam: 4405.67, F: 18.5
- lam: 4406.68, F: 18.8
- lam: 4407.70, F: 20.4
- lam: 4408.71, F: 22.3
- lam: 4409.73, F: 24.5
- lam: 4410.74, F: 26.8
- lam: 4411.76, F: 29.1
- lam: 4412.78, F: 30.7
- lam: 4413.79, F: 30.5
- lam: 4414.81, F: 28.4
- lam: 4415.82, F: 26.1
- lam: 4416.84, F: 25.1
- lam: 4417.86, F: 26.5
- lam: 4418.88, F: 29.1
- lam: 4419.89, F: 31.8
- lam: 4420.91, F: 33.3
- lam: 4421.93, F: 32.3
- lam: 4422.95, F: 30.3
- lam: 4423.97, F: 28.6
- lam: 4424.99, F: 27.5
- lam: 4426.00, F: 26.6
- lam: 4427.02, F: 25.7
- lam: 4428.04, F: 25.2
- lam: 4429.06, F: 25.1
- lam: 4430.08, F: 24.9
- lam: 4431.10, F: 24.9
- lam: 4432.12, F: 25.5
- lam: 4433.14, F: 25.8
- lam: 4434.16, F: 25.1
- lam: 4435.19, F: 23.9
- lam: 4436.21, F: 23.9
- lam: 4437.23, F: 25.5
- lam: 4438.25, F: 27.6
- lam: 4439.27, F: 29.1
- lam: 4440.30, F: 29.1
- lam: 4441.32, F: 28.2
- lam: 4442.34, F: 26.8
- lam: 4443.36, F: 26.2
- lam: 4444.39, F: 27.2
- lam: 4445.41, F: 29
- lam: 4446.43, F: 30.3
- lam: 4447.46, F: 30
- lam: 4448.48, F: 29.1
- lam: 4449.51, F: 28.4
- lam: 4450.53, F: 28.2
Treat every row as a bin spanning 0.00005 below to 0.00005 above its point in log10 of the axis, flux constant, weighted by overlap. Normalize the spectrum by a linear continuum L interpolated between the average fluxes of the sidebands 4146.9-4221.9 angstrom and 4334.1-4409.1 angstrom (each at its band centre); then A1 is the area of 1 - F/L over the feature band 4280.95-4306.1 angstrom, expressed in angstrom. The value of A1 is 4.9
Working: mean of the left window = 22.5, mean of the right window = 24.5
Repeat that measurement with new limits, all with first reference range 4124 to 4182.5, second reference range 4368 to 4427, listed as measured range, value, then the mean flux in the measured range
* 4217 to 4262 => 4.86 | 20.7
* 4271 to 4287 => 1.92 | 20.7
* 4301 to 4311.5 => 4.14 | 14.4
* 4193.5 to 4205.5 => 0.84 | 21.2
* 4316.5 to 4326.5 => -0.16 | 24.2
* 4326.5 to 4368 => -3.71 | 26.2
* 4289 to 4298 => 1.60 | 19.4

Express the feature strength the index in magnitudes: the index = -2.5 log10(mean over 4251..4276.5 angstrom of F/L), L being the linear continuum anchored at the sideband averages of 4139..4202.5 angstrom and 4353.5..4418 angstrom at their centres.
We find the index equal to 0.12 mag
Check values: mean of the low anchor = 21.8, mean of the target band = 20.5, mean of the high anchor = 24.5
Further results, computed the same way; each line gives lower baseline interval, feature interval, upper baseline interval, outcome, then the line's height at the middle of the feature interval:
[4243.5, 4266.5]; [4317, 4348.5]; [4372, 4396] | -0.154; 21.6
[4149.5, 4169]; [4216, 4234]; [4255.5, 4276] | 0.098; 21.8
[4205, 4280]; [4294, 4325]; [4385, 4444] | 0.190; 22.9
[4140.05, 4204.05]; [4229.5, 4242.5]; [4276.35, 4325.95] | 0.024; 20.9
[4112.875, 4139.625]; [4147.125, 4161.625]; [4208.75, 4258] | -0.004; 22.7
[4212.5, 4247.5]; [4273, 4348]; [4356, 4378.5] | 0.149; 24.4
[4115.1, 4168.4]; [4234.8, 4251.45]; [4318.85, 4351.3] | 0.113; 23.9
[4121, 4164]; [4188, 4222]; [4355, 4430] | 0.036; 23.2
